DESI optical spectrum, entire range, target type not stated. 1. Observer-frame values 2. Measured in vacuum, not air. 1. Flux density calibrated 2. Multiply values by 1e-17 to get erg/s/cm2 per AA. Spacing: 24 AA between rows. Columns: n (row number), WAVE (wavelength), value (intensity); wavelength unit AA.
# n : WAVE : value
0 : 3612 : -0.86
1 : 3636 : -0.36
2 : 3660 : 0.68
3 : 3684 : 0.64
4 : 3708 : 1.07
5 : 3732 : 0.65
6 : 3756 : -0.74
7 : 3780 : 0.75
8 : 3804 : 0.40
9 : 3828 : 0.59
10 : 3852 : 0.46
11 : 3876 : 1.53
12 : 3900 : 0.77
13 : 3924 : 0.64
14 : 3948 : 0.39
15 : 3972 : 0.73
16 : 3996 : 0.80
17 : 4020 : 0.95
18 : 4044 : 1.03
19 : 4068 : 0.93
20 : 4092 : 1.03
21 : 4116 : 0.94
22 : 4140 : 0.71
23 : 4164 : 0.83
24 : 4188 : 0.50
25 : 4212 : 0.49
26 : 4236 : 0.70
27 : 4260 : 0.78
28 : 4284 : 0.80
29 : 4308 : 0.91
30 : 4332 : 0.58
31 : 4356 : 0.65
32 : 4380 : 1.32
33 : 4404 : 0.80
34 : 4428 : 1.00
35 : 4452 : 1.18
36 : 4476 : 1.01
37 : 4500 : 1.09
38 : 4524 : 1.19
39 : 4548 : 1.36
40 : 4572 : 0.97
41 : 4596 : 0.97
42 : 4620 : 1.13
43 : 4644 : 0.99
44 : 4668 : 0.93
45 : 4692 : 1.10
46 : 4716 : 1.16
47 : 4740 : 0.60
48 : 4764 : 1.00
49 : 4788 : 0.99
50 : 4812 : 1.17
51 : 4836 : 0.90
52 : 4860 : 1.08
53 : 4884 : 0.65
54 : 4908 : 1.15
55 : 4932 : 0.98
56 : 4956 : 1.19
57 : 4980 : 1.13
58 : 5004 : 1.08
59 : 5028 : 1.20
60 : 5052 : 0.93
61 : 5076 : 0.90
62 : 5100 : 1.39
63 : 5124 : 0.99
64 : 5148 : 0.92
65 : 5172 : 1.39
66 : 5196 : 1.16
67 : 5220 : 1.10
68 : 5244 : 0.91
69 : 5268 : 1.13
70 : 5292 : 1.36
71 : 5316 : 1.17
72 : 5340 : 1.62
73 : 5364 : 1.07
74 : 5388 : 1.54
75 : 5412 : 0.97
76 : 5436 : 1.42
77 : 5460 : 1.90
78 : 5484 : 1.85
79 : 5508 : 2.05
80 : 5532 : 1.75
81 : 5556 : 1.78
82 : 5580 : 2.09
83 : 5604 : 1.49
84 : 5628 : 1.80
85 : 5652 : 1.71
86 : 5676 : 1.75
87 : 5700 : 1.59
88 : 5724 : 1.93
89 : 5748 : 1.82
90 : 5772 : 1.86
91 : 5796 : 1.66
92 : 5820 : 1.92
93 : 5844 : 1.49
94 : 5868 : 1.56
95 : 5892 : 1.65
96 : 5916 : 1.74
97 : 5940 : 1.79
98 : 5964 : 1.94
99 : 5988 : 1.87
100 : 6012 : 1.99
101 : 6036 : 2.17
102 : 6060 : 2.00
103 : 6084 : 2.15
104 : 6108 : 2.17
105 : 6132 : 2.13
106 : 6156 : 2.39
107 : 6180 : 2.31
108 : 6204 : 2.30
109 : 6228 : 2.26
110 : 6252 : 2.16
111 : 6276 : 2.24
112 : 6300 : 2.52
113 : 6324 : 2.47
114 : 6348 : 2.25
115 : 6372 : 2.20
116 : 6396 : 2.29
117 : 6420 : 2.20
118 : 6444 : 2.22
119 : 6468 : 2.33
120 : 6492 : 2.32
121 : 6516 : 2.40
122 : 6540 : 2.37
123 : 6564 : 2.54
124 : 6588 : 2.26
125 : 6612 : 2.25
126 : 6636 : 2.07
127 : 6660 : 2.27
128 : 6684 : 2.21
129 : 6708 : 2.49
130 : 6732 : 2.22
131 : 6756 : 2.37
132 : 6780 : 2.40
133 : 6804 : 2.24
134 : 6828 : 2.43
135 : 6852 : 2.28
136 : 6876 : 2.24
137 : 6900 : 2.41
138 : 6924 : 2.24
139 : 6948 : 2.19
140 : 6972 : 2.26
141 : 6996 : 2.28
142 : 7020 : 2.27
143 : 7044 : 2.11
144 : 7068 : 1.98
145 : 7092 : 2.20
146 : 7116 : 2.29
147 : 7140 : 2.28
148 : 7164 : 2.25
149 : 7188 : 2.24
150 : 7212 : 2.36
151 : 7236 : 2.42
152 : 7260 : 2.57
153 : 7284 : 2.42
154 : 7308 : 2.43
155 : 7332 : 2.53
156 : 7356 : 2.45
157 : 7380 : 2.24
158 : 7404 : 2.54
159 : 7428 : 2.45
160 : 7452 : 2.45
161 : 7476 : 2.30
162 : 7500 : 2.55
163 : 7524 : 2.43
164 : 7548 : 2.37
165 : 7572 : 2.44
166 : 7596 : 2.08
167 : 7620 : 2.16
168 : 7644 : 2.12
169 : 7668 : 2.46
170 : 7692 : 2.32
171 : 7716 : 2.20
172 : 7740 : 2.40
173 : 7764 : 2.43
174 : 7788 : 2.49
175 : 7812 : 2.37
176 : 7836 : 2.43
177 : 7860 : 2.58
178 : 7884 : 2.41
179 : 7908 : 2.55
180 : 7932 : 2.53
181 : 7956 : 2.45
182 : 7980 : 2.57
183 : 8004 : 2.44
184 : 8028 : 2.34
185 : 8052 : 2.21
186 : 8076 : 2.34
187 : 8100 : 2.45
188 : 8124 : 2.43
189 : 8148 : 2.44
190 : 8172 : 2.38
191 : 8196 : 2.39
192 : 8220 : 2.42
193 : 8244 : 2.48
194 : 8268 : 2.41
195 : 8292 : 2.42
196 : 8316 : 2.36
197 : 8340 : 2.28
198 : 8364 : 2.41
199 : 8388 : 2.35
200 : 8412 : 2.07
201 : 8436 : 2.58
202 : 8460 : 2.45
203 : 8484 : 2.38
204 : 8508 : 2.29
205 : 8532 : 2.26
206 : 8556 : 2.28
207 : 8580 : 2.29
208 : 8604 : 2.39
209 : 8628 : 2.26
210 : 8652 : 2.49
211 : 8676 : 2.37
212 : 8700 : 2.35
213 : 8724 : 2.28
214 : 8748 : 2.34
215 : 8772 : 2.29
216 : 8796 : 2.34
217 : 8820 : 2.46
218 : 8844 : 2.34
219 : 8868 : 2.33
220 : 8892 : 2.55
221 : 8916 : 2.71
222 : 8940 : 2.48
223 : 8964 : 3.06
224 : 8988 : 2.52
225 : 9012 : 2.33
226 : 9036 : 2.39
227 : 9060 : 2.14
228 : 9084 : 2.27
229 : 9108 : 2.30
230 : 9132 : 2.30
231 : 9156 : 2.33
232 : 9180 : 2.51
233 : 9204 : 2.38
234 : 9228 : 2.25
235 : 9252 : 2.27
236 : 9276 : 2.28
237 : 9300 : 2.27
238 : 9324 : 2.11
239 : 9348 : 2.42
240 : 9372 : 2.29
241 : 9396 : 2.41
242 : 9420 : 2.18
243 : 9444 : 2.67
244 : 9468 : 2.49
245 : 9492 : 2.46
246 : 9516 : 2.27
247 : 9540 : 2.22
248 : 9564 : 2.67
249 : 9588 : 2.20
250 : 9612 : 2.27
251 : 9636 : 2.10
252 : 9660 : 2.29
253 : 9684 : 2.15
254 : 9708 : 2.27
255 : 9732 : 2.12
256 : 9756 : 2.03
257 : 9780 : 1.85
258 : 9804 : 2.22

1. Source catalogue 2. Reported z 0.37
